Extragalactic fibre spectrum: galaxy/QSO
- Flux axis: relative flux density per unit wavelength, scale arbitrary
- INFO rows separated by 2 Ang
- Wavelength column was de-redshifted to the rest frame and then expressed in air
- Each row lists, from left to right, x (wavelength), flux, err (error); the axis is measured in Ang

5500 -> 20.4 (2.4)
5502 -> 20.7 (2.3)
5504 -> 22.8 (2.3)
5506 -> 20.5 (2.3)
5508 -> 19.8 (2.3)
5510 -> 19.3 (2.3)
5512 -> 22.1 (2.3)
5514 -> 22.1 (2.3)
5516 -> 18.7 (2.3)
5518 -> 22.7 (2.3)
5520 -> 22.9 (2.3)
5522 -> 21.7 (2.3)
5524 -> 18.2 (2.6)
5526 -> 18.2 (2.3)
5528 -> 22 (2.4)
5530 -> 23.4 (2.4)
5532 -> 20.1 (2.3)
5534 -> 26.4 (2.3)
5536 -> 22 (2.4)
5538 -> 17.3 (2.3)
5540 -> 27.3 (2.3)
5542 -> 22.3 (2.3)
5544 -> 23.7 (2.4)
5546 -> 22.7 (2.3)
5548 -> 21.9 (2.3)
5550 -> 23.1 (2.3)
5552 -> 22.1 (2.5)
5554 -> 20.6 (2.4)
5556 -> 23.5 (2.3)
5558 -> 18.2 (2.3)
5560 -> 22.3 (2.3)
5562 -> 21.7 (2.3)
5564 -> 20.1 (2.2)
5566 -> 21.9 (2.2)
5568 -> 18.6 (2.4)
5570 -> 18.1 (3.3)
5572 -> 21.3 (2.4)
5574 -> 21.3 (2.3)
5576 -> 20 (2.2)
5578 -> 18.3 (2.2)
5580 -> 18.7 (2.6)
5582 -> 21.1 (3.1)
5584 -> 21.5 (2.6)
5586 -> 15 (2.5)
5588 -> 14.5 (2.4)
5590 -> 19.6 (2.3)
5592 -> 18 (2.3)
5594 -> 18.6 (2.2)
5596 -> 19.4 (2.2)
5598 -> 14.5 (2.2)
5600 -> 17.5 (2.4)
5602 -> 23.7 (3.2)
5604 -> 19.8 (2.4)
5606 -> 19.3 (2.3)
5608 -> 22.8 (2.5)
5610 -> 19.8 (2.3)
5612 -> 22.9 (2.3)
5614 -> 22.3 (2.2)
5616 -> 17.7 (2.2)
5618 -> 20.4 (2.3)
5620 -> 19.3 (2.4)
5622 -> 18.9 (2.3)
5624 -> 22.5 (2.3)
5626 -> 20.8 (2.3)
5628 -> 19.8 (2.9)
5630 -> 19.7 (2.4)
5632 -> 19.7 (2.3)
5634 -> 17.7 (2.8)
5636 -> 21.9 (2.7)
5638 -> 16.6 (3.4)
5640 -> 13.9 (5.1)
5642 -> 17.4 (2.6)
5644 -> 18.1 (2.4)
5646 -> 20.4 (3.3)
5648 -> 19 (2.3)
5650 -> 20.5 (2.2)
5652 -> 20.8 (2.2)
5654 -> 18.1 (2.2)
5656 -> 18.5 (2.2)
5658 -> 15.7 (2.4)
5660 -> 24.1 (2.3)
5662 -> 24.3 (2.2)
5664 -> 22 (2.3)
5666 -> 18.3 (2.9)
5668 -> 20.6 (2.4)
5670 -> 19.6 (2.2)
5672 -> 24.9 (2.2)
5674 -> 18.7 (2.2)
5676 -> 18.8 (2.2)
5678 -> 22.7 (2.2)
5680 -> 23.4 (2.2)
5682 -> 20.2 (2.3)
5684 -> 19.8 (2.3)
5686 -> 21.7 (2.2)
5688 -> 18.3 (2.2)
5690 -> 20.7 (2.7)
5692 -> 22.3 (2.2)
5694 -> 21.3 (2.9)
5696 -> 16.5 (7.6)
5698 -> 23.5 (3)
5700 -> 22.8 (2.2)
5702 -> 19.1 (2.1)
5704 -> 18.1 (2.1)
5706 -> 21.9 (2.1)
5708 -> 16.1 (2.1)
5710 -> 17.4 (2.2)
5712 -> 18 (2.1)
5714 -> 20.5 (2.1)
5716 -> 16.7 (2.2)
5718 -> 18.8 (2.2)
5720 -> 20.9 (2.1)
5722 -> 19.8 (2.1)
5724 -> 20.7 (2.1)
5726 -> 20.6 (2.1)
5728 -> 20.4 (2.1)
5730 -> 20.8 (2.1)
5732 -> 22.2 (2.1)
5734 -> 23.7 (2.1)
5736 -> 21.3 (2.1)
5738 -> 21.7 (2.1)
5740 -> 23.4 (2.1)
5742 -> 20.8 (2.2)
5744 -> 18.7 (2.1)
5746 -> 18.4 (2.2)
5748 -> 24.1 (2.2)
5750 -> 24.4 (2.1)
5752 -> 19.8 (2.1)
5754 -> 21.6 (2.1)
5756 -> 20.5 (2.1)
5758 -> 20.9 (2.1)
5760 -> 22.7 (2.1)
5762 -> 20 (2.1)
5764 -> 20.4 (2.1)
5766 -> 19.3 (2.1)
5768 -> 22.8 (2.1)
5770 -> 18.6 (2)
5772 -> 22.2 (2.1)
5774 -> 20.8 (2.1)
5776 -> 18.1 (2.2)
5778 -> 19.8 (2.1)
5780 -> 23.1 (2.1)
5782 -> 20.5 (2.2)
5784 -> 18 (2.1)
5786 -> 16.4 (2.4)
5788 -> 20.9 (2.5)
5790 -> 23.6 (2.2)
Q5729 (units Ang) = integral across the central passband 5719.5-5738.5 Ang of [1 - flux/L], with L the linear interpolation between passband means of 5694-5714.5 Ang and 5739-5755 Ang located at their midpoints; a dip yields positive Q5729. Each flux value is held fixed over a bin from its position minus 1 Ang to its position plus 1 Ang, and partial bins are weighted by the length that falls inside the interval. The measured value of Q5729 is -0.6 Ang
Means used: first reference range 19.5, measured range 21.2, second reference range 21.4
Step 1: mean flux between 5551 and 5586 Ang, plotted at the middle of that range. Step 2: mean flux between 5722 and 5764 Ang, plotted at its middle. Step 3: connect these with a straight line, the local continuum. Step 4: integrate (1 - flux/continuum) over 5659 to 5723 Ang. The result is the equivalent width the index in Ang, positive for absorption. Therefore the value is 1.9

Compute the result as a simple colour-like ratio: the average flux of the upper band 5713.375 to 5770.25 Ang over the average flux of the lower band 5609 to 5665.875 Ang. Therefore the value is 1.06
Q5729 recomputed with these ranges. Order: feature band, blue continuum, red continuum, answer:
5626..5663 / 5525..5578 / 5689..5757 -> 3.0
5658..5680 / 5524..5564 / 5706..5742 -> -0.5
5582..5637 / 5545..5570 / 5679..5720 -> 3.1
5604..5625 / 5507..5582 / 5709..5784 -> 0.5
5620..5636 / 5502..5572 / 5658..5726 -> 0.6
